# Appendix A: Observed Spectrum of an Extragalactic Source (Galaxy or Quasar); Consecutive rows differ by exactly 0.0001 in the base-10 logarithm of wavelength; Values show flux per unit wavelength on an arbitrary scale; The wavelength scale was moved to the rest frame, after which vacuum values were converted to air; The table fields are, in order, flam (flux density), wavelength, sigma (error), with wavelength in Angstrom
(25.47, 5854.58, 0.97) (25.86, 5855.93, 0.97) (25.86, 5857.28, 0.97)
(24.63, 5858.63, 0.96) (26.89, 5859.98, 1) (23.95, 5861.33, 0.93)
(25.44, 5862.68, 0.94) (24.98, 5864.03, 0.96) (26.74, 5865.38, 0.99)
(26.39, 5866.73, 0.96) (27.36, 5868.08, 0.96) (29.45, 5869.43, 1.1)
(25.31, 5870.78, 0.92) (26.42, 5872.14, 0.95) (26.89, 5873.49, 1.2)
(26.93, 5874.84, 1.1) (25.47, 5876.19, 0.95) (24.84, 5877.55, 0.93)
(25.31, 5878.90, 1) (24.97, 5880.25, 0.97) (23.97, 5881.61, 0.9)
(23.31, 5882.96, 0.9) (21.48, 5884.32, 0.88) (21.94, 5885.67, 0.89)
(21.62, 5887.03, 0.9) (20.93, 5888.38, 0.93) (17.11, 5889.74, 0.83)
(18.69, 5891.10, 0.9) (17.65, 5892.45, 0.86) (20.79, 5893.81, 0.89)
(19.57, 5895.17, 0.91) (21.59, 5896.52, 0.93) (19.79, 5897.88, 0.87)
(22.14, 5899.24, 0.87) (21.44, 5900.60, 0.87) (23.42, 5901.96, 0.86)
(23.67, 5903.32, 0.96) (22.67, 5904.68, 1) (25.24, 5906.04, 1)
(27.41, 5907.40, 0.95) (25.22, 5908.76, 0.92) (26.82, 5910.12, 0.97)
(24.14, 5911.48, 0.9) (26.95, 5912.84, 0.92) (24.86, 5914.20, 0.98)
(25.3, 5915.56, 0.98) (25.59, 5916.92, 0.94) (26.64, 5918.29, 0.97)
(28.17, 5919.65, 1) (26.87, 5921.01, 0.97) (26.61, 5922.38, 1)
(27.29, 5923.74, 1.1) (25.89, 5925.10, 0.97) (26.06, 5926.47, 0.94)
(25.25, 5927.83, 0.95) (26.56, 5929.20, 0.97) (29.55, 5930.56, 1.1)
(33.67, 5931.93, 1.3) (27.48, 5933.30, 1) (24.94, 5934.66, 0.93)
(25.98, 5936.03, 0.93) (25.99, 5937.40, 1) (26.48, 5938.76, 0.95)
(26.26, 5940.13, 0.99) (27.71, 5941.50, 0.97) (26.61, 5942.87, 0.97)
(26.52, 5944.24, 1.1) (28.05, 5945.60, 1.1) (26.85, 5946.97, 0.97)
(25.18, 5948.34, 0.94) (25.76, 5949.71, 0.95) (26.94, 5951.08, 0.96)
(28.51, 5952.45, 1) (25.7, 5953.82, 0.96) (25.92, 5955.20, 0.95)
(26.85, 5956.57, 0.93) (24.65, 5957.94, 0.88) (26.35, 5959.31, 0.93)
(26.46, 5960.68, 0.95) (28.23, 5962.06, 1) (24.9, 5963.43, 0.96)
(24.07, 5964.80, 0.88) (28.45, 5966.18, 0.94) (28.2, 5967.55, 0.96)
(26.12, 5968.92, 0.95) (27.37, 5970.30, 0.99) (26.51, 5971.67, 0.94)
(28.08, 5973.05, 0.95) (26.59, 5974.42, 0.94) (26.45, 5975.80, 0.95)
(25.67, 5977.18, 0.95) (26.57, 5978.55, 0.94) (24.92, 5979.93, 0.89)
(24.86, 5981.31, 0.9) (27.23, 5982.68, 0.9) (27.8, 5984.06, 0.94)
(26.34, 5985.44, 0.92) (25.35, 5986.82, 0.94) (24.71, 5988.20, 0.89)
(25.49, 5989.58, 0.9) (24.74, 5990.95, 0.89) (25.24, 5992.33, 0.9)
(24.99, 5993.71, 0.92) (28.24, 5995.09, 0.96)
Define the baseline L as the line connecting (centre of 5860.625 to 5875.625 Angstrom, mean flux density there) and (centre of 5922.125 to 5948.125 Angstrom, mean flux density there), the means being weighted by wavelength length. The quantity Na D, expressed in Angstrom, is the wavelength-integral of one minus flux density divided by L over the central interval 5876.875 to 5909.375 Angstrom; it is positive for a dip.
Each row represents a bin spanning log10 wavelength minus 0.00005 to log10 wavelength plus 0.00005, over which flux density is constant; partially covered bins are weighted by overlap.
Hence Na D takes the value 5.3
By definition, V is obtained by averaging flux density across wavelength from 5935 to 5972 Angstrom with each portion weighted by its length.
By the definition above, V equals 26.5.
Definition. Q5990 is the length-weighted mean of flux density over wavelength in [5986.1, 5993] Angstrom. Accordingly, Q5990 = 25.1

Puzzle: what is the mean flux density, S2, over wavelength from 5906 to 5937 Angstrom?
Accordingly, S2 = 26.7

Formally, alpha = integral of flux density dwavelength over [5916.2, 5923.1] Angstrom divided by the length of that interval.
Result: 26.8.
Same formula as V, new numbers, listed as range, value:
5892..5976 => 25.8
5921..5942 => 27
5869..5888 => 24.7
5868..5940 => 24.7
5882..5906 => 21.2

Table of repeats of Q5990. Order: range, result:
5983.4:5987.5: 26.5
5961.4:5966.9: 26.4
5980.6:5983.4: 26.1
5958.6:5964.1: 26.5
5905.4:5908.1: 26.3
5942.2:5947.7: 27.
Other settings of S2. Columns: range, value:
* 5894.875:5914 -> 23.7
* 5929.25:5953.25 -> 27.2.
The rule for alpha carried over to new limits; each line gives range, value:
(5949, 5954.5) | 26.7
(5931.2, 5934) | 30.5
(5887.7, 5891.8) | 18.9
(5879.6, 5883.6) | 24.1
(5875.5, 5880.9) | 25.2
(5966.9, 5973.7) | 27.2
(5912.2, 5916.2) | 25.7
